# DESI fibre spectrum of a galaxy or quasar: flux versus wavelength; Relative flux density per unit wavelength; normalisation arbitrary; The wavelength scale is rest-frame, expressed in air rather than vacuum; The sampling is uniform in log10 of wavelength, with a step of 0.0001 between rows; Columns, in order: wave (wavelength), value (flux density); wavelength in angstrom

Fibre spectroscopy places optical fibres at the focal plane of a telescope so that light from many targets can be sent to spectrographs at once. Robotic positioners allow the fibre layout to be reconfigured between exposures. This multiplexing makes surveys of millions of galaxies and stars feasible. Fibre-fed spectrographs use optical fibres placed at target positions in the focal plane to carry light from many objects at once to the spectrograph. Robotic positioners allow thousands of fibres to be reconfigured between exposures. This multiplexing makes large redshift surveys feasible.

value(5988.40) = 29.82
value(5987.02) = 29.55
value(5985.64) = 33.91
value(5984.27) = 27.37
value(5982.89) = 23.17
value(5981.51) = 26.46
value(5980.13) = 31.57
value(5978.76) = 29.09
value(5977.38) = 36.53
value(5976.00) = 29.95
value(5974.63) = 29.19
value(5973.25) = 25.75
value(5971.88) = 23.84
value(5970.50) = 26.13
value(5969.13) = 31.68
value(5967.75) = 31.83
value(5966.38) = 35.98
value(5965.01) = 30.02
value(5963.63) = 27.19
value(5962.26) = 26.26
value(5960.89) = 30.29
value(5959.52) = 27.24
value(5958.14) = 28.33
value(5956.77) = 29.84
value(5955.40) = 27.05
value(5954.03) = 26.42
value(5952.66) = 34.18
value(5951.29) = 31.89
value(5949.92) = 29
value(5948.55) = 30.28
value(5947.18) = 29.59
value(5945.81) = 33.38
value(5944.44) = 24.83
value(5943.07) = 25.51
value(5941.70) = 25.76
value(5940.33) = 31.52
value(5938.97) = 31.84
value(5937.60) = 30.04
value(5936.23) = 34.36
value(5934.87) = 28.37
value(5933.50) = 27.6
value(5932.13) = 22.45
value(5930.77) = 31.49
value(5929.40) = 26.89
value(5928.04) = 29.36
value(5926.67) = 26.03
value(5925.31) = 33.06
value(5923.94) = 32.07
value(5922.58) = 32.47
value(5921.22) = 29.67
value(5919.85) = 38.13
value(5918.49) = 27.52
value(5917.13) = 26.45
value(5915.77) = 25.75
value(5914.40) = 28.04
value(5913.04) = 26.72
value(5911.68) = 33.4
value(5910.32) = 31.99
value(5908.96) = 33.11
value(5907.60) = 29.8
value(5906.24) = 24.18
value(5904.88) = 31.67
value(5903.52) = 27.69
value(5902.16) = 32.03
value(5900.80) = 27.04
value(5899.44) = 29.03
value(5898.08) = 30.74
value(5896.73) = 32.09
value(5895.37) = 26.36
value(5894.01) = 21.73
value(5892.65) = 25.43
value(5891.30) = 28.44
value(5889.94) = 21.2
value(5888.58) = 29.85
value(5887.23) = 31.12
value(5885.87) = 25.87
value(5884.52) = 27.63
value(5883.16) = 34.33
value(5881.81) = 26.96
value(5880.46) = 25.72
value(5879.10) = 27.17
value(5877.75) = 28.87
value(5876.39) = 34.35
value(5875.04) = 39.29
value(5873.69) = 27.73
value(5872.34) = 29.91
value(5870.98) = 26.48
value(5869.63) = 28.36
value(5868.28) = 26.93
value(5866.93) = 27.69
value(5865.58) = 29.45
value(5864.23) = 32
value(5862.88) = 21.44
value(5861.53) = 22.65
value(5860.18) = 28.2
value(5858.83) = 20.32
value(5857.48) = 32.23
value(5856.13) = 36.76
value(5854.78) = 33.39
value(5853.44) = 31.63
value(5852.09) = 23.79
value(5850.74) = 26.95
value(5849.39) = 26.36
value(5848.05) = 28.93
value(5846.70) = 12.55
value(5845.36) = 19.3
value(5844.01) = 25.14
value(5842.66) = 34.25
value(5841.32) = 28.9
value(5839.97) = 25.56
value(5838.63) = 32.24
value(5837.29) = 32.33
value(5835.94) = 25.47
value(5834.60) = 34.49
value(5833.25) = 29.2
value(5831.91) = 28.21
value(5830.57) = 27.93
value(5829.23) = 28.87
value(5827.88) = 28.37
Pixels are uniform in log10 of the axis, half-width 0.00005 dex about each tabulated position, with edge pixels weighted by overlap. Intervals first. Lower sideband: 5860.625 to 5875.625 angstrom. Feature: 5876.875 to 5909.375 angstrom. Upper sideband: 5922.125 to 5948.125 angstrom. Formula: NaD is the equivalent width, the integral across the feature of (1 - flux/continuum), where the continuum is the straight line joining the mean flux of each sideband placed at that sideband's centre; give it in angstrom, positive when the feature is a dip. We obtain 0.5 angstrom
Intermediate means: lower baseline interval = 28.3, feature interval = 28.2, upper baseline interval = 29.3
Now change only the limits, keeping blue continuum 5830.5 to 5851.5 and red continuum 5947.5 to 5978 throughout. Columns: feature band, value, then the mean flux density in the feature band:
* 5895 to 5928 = -1.4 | 29.8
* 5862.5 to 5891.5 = -0.8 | 28.7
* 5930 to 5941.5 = -0.2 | 29.5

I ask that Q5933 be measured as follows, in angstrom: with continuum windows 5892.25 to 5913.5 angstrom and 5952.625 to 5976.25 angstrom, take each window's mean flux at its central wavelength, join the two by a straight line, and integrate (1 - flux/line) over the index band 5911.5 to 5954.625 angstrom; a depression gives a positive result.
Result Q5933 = -0.8 angstrom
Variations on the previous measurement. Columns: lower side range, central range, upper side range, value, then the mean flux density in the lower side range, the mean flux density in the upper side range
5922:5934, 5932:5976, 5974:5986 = 0.34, 29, 29.6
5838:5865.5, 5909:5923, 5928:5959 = -0.77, 27.2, 29.1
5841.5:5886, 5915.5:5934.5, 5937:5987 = -0.32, 28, 29.3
